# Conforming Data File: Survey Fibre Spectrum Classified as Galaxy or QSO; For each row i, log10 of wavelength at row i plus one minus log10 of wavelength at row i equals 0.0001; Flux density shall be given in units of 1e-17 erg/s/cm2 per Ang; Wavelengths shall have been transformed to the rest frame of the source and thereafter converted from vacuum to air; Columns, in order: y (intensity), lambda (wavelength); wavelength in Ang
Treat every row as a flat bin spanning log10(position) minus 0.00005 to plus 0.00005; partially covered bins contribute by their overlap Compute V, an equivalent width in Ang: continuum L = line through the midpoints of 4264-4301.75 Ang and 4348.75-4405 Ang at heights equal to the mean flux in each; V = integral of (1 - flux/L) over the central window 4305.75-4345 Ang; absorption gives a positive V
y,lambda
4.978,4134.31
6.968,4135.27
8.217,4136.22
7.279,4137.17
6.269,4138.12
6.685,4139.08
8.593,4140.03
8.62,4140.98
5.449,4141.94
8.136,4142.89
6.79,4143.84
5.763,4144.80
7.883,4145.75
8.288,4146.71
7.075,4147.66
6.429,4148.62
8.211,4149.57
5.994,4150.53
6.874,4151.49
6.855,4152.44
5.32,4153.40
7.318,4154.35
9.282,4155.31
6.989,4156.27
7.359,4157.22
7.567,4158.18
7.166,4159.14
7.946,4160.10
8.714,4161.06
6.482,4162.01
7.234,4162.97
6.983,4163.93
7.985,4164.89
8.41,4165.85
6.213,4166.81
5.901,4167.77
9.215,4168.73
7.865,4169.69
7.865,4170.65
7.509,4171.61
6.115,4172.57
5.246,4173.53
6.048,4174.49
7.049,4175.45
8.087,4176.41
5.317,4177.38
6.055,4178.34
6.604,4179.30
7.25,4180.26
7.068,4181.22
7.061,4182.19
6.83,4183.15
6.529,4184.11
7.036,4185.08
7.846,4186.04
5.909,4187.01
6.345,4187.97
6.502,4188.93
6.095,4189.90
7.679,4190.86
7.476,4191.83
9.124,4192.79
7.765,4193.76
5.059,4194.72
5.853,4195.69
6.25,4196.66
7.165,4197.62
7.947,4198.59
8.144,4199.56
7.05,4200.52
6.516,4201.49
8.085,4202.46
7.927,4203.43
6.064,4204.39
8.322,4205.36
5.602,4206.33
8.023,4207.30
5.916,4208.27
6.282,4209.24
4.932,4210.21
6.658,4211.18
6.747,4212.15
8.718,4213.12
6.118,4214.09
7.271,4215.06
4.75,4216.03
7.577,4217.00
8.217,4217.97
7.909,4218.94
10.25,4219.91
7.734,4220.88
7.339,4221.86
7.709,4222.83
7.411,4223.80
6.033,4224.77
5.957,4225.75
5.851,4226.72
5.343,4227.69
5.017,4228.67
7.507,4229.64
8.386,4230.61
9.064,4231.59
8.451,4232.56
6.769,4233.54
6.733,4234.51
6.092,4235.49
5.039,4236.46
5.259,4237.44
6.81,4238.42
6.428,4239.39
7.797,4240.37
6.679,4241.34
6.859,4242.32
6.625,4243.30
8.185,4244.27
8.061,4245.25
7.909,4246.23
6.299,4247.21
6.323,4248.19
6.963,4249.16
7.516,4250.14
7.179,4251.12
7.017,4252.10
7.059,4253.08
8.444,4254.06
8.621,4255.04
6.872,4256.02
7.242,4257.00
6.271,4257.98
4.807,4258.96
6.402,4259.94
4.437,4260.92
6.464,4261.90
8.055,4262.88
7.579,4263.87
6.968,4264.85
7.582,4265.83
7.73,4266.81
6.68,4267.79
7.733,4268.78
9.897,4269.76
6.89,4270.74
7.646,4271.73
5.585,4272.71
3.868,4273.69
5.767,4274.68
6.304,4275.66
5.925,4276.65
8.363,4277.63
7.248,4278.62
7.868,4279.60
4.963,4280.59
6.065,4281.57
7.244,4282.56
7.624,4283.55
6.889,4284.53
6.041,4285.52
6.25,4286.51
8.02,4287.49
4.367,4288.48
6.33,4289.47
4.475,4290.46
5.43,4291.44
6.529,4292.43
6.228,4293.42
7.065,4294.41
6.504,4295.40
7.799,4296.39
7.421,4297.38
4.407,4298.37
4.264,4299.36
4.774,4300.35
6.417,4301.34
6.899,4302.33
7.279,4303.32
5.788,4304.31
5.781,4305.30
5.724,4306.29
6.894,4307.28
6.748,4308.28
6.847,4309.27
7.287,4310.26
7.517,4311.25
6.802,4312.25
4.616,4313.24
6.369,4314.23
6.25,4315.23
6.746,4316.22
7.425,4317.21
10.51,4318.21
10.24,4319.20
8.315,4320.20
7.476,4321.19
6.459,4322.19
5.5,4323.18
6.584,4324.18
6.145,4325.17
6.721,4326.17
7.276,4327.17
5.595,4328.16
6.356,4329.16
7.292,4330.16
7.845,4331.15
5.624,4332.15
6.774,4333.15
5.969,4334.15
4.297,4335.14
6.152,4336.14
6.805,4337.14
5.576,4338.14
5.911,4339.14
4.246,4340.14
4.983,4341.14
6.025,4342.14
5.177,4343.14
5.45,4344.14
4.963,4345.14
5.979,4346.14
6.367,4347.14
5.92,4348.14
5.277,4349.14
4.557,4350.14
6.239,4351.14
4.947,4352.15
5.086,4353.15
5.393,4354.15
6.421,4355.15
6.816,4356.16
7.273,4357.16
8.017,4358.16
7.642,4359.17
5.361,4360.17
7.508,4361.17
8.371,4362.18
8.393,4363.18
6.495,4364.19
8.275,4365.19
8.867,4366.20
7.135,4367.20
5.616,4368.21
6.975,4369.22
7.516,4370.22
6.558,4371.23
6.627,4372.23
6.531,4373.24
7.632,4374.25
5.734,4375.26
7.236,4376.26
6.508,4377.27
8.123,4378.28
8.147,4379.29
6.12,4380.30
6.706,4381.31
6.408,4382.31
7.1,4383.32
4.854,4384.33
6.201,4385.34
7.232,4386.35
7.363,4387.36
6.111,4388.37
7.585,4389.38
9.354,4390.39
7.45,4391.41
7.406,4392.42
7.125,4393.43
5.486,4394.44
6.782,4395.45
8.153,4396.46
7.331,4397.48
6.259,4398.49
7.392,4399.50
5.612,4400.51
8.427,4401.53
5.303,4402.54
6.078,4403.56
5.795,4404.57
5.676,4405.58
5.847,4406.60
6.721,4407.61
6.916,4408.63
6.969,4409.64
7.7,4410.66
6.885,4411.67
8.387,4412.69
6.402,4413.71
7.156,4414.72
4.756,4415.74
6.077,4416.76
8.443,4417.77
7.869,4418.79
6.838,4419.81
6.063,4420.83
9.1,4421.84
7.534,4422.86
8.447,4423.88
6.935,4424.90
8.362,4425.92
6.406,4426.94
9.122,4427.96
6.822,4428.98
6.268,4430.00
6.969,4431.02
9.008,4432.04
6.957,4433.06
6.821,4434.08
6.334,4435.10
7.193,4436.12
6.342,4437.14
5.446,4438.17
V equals 0.8 Ang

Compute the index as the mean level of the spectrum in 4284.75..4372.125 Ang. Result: 6.45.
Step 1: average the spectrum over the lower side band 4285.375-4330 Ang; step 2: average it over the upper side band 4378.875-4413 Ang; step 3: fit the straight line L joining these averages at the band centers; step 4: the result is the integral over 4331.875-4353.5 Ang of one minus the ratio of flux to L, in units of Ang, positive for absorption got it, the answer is 3.6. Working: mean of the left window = 6.55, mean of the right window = 6.84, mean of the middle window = 5.56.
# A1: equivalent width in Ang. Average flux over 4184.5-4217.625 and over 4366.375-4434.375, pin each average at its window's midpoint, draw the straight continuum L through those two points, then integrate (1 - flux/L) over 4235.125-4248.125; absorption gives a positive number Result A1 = 0.3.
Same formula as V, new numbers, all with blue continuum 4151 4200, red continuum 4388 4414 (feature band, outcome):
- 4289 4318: 2.6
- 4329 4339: 1.0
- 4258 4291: 1.8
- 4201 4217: 0.6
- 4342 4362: 2.5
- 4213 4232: -0.4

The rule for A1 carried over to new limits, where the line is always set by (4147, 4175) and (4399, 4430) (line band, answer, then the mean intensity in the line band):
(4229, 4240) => 0.29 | 6.94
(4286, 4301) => 2.30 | 5.99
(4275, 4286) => 0.52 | 6.76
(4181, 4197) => 0.70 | 6.85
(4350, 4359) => 1.06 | 6.2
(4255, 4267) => 0.59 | 6.76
